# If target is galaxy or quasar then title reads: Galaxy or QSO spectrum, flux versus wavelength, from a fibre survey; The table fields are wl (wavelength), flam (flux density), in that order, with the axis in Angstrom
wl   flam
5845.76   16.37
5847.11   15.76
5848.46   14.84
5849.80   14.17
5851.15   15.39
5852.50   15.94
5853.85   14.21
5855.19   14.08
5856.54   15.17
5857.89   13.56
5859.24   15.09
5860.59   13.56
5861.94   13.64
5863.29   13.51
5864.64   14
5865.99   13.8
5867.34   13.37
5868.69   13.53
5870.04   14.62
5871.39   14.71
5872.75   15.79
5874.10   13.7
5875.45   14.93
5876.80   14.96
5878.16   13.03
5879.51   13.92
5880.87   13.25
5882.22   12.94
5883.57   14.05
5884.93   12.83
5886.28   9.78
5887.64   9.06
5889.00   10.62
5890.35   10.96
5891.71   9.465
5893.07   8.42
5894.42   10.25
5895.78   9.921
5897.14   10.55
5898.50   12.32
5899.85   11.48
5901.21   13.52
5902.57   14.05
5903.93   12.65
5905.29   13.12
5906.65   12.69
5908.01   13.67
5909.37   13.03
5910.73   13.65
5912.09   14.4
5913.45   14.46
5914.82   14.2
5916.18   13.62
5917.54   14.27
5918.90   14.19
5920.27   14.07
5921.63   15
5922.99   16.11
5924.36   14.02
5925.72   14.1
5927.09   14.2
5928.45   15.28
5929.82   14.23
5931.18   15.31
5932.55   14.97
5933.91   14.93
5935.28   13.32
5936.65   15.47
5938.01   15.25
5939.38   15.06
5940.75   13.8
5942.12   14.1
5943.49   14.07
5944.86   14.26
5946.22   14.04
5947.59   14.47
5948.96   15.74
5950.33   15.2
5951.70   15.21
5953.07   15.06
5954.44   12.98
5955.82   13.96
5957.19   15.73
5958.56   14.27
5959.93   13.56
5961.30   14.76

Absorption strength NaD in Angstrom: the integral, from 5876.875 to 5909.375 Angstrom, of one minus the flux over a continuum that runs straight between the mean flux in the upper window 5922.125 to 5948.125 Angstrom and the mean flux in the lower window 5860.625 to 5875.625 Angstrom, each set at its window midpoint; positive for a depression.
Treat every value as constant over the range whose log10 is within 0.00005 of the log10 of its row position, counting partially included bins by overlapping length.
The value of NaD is 5.3 Angstrom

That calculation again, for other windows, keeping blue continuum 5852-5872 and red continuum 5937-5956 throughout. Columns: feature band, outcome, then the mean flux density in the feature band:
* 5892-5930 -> 3.10 Angstrom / 13.2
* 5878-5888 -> 1.29 Angstrom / 12.4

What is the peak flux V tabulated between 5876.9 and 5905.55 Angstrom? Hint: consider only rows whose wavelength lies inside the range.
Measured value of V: 14.05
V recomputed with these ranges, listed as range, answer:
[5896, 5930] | 16.11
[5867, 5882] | 15.79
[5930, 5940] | 15.47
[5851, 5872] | 15.94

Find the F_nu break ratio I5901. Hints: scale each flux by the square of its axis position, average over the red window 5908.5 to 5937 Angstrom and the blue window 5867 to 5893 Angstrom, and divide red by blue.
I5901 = 1.1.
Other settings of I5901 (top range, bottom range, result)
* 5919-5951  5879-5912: 1.24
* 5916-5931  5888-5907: 1.29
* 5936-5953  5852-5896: 1.16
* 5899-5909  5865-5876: 0.92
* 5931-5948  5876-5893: 1.24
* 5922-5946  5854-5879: 1.05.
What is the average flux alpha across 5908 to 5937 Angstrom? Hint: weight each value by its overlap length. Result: 14.4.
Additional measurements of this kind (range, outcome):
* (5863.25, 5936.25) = 13.3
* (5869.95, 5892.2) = 12.8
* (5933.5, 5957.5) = 14.6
